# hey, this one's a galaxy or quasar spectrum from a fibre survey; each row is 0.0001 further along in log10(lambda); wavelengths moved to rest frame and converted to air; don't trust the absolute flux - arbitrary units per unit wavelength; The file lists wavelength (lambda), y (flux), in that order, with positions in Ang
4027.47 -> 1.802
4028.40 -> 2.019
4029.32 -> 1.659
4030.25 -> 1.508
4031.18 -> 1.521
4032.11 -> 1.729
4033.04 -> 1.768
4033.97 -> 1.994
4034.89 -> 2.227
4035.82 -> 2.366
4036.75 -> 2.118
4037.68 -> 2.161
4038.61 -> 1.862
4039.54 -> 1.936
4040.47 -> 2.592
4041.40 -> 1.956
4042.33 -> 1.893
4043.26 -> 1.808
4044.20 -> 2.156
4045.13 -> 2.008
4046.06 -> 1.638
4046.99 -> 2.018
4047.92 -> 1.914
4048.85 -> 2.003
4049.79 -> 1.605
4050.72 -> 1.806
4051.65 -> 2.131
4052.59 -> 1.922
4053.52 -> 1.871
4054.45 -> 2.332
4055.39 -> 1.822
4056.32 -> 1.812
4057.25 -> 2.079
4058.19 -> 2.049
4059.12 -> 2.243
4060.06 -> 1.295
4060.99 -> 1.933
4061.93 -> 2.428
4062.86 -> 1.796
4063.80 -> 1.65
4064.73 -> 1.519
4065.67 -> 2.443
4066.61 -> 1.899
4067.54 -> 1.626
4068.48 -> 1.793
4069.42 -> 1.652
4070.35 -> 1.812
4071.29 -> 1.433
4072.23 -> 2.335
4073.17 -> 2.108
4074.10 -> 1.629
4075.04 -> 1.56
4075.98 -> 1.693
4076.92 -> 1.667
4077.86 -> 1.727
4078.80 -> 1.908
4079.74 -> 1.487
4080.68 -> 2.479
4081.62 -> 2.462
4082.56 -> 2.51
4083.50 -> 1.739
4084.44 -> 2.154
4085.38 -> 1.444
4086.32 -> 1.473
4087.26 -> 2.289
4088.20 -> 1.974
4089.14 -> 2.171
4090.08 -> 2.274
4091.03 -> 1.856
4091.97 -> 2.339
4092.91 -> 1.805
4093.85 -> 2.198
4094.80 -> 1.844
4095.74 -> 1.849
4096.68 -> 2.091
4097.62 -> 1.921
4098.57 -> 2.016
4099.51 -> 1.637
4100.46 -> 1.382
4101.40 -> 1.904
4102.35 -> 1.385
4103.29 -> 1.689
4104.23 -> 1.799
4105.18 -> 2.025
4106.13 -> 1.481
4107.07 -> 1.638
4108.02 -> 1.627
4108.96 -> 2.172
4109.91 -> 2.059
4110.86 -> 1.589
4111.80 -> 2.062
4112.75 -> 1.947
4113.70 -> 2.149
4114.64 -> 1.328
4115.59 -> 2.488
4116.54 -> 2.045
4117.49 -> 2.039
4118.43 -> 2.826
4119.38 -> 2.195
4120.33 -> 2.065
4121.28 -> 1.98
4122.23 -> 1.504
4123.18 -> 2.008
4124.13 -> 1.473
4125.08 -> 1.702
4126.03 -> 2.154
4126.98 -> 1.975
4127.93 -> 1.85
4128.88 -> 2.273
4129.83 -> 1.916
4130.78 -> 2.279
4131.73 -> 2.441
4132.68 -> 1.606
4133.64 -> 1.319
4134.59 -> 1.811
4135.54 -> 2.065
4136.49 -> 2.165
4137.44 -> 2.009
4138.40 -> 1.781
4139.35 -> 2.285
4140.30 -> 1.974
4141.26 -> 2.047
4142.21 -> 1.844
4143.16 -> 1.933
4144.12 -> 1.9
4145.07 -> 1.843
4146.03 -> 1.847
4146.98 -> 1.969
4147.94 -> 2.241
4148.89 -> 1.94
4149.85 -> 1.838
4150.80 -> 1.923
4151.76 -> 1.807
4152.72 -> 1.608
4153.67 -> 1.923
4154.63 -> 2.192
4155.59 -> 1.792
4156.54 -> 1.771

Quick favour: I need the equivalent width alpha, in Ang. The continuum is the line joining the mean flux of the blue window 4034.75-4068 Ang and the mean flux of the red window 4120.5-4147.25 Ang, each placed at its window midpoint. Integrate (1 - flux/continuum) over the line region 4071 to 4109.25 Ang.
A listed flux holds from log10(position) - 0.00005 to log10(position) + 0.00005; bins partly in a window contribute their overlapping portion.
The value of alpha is 1.3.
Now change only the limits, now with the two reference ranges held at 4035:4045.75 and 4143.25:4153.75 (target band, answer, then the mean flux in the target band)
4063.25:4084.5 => 1.5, 1.88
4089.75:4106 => 0.9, 1.87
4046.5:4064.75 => 1.2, 1.92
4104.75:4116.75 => 0.4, 1.89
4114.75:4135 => -0.5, 1.99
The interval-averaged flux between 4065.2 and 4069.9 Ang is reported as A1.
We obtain 1.88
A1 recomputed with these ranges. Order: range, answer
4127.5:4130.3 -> 2.02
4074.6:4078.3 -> 1.66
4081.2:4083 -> 2.49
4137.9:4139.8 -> 2.02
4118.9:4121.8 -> 2.07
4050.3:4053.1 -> 1.95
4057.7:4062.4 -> 1.99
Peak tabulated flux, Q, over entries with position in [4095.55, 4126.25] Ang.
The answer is 2.826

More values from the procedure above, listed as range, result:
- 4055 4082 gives 2.479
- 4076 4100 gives 2.51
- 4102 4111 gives 2.172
